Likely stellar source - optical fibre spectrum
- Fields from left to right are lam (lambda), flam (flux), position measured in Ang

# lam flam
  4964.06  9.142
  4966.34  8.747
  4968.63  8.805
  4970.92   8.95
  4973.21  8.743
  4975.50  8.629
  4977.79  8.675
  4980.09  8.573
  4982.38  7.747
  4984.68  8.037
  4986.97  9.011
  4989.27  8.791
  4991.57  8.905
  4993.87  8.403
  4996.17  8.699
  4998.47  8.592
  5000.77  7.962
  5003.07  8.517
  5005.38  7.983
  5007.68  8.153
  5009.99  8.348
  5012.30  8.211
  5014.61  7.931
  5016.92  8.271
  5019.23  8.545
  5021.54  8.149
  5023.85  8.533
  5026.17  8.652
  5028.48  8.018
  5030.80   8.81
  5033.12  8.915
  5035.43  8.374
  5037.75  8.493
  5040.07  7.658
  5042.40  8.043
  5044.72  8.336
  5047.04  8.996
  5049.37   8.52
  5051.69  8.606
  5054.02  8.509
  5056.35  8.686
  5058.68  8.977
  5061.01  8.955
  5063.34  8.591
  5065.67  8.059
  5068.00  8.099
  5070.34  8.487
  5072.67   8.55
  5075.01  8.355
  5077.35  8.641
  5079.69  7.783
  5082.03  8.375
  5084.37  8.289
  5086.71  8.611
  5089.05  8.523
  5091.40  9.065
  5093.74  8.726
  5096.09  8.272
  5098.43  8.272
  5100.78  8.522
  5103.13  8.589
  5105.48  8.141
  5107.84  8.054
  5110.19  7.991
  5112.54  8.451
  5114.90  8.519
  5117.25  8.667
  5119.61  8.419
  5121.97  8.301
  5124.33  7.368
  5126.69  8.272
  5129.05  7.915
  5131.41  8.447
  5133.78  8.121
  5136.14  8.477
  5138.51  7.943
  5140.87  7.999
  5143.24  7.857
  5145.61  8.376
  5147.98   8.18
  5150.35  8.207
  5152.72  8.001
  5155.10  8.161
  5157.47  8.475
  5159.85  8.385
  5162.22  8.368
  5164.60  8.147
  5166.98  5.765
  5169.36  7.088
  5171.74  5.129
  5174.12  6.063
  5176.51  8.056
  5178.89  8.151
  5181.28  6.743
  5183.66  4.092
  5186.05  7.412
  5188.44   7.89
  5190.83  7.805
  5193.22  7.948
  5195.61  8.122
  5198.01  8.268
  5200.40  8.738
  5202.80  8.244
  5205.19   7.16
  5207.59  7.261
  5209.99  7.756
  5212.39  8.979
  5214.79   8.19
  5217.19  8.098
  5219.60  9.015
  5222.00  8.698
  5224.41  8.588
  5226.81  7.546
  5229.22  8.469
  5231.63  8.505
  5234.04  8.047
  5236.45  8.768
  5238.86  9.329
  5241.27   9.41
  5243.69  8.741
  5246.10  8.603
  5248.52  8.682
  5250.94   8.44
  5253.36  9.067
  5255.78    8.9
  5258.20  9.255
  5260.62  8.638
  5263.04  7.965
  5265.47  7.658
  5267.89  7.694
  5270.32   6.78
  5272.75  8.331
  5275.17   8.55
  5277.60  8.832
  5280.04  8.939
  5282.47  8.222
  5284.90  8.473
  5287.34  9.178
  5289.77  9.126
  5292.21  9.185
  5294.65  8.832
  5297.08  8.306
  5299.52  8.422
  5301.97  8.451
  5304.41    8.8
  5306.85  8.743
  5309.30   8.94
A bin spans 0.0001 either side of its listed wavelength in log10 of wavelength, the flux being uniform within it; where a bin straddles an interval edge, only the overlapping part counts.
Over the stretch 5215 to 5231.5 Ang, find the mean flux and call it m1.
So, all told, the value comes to 8.39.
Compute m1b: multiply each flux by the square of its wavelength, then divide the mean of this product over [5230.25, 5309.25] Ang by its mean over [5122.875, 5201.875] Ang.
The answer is 1.16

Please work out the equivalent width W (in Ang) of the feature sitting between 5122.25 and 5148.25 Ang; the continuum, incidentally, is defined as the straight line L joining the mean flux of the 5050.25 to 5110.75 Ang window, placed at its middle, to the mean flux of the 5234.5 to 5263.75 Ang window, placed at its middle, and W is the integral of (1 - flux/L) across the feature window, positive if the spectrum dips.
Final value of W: 1.5 Ang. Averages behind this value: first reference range 8.46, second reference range 8.81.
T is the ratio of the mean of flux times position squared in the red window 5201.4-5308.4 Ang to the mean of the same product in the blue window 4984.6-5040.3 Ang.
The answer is 1.11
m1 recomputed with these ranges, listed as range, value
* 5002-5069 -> 8.41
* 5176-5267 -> 8.19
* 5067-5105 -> 8.44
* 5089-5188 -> 7.89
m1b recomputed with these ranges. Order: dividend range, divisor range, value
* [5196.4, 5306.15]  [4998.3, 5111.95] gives 1.09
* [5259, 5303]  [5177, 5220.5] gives 1.12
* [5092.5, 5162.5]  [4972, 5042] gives 1.03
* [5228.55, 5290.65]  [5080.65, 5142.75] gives 1.09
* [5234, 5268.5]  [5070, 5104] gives 1.09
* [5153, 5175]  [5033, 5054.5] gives 0.91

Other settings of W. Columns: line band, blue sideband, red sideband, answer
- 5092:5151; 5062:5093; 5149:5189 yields -2.78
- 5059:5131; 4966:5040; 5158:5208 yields -4.16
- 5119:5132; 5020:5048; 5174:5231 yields 0.02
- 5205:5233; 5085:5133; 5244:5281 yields 0.60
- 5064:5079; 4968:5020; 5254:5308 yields 0.20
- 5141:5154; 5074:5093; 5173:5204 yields -0.39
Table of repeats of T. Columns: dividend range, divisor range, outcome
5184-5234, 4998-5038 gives 1.04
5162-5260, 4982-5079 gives 1.02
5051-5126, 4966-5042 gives 1.03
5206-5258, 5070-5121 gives 1.07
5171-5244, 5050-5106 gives 0.98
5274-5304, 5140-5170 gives 1.16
